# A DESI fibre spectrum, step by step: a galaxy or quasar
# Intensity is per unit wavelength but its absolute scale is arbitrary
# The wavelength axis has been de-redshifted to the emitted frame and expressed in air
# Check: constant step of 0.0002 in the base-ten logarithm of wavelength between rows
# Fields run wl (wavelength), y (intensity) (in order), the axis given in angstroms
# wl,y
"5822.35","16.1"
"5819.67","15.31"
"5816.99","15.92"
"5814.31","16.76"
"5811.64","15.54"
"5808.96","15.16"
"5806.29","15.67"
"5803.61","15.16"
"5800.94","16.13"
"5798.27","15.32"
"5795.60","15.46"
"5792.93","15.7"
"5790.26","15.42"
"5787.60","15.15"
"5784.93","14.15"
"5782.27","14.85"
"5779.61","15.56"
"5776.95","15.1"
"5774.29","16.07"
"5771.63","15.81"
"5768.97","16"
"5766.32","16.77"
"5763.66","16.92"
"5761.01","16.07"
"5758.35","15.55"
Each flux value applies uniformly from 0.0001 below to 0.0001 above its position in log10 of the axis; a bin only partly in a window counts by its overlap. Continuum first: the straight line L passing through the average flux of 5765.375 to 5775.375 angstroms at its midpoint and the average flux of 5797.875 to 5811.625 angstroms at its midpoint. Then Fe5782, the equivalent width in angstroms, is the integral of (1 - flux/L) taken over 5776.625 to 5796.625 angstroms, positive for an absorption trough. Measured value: 0.8 angstroms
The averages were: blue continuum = 16.1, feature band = 15.2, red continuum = 15.5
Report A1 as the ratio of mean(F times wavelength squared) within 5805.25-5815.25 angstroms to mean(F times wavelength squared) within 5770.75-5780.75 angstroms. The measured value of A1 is 1.0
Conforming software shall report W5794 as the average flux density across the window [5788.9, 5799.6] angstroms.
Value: 15.5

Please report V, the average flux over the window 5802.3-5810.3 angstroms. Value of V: 15.3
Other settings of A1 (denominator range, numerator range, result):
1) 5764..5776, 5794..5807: 0.97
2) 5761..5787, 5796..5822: 1.01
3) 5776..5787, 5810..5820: 1.08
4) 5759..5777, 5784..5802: 0.96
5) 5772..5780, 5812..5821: 1.04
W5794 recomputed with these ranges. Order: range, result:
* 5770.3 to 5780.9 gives 15.6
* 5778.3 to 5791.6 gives 15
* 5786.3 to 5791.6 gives 15.3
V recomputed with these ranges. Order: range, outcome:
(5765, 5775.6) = 16.2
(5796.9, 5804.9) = 15.5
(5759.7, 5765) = 16.5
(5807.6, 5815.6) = 15.8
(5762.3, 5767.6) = 16.8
